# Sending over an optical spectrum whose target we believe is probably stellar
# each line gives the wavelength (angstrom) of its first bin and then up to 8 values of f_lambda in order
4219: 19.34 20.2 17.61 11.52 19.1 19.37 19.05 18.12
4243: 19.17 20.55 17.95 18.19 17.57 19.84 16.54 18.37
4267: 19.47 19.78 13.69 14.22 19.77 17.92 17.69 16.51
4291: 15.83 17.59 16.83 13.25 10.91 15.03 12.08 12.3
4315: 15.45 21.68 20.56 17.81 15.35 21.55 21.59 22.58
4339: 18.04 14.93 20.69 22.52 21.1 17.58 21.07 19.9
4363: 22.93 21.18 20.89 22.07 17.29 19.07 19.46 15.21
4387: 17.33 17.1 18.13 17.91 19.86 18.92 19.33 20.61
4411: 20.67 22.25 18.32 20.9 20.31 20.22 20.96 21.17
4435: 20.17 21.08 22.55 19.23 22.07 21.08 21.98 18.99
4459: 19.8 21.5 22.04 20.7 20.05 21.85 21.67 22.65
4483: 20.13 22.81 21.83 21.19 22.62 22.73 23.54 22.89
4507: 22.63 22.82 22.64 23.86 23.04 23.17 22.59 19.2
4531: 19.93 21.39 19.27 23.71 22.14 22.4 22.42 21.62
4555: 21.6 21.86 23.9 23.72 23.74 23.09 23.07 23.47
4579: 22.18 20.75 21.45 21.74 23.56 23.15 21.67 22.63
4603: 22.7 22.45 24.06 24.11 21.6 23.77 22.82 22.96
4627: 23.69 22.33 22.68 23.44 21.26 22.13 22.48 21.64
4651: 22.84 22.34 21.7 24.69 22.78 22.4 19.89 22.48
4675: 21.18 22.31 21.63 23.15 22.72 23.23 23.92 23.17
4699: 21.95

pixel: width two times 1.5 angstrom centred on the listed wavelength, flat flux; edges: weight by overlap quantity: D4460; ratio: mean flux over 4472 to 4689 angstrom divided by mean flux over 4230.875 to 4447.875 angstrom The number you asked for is 1.2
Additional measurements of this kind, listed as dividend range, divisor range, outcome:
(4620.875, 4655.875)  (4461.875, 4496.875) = 1.04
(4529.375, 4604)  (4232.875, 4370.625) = 1.23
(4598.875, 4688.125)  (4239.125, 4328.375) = 1.33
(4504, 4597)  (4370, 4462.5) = 1.13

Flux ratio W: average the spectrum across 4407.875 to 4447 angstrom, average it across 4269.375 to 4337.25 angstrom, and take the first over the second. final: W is 1.2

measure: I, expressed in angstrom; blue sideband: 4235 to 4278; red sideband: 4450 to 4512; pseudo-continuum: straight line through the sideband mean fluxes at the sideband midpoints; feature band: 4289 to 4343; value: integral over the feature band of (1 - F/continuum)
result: 6.21 angstrom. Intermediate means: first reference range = 18.1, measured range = 16.9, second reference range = 21.7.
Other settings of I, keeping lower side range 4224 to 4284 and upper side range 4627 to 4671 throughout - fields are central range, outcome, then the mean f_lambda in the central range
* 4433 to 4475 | -1.60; 20.9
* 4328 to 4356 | -1.65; 20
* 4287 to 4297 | 0.90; 16.7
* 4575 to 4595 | -0.58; 22.3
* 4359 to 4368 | -1.06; 21.4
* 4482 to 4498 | -1.00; 21.9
